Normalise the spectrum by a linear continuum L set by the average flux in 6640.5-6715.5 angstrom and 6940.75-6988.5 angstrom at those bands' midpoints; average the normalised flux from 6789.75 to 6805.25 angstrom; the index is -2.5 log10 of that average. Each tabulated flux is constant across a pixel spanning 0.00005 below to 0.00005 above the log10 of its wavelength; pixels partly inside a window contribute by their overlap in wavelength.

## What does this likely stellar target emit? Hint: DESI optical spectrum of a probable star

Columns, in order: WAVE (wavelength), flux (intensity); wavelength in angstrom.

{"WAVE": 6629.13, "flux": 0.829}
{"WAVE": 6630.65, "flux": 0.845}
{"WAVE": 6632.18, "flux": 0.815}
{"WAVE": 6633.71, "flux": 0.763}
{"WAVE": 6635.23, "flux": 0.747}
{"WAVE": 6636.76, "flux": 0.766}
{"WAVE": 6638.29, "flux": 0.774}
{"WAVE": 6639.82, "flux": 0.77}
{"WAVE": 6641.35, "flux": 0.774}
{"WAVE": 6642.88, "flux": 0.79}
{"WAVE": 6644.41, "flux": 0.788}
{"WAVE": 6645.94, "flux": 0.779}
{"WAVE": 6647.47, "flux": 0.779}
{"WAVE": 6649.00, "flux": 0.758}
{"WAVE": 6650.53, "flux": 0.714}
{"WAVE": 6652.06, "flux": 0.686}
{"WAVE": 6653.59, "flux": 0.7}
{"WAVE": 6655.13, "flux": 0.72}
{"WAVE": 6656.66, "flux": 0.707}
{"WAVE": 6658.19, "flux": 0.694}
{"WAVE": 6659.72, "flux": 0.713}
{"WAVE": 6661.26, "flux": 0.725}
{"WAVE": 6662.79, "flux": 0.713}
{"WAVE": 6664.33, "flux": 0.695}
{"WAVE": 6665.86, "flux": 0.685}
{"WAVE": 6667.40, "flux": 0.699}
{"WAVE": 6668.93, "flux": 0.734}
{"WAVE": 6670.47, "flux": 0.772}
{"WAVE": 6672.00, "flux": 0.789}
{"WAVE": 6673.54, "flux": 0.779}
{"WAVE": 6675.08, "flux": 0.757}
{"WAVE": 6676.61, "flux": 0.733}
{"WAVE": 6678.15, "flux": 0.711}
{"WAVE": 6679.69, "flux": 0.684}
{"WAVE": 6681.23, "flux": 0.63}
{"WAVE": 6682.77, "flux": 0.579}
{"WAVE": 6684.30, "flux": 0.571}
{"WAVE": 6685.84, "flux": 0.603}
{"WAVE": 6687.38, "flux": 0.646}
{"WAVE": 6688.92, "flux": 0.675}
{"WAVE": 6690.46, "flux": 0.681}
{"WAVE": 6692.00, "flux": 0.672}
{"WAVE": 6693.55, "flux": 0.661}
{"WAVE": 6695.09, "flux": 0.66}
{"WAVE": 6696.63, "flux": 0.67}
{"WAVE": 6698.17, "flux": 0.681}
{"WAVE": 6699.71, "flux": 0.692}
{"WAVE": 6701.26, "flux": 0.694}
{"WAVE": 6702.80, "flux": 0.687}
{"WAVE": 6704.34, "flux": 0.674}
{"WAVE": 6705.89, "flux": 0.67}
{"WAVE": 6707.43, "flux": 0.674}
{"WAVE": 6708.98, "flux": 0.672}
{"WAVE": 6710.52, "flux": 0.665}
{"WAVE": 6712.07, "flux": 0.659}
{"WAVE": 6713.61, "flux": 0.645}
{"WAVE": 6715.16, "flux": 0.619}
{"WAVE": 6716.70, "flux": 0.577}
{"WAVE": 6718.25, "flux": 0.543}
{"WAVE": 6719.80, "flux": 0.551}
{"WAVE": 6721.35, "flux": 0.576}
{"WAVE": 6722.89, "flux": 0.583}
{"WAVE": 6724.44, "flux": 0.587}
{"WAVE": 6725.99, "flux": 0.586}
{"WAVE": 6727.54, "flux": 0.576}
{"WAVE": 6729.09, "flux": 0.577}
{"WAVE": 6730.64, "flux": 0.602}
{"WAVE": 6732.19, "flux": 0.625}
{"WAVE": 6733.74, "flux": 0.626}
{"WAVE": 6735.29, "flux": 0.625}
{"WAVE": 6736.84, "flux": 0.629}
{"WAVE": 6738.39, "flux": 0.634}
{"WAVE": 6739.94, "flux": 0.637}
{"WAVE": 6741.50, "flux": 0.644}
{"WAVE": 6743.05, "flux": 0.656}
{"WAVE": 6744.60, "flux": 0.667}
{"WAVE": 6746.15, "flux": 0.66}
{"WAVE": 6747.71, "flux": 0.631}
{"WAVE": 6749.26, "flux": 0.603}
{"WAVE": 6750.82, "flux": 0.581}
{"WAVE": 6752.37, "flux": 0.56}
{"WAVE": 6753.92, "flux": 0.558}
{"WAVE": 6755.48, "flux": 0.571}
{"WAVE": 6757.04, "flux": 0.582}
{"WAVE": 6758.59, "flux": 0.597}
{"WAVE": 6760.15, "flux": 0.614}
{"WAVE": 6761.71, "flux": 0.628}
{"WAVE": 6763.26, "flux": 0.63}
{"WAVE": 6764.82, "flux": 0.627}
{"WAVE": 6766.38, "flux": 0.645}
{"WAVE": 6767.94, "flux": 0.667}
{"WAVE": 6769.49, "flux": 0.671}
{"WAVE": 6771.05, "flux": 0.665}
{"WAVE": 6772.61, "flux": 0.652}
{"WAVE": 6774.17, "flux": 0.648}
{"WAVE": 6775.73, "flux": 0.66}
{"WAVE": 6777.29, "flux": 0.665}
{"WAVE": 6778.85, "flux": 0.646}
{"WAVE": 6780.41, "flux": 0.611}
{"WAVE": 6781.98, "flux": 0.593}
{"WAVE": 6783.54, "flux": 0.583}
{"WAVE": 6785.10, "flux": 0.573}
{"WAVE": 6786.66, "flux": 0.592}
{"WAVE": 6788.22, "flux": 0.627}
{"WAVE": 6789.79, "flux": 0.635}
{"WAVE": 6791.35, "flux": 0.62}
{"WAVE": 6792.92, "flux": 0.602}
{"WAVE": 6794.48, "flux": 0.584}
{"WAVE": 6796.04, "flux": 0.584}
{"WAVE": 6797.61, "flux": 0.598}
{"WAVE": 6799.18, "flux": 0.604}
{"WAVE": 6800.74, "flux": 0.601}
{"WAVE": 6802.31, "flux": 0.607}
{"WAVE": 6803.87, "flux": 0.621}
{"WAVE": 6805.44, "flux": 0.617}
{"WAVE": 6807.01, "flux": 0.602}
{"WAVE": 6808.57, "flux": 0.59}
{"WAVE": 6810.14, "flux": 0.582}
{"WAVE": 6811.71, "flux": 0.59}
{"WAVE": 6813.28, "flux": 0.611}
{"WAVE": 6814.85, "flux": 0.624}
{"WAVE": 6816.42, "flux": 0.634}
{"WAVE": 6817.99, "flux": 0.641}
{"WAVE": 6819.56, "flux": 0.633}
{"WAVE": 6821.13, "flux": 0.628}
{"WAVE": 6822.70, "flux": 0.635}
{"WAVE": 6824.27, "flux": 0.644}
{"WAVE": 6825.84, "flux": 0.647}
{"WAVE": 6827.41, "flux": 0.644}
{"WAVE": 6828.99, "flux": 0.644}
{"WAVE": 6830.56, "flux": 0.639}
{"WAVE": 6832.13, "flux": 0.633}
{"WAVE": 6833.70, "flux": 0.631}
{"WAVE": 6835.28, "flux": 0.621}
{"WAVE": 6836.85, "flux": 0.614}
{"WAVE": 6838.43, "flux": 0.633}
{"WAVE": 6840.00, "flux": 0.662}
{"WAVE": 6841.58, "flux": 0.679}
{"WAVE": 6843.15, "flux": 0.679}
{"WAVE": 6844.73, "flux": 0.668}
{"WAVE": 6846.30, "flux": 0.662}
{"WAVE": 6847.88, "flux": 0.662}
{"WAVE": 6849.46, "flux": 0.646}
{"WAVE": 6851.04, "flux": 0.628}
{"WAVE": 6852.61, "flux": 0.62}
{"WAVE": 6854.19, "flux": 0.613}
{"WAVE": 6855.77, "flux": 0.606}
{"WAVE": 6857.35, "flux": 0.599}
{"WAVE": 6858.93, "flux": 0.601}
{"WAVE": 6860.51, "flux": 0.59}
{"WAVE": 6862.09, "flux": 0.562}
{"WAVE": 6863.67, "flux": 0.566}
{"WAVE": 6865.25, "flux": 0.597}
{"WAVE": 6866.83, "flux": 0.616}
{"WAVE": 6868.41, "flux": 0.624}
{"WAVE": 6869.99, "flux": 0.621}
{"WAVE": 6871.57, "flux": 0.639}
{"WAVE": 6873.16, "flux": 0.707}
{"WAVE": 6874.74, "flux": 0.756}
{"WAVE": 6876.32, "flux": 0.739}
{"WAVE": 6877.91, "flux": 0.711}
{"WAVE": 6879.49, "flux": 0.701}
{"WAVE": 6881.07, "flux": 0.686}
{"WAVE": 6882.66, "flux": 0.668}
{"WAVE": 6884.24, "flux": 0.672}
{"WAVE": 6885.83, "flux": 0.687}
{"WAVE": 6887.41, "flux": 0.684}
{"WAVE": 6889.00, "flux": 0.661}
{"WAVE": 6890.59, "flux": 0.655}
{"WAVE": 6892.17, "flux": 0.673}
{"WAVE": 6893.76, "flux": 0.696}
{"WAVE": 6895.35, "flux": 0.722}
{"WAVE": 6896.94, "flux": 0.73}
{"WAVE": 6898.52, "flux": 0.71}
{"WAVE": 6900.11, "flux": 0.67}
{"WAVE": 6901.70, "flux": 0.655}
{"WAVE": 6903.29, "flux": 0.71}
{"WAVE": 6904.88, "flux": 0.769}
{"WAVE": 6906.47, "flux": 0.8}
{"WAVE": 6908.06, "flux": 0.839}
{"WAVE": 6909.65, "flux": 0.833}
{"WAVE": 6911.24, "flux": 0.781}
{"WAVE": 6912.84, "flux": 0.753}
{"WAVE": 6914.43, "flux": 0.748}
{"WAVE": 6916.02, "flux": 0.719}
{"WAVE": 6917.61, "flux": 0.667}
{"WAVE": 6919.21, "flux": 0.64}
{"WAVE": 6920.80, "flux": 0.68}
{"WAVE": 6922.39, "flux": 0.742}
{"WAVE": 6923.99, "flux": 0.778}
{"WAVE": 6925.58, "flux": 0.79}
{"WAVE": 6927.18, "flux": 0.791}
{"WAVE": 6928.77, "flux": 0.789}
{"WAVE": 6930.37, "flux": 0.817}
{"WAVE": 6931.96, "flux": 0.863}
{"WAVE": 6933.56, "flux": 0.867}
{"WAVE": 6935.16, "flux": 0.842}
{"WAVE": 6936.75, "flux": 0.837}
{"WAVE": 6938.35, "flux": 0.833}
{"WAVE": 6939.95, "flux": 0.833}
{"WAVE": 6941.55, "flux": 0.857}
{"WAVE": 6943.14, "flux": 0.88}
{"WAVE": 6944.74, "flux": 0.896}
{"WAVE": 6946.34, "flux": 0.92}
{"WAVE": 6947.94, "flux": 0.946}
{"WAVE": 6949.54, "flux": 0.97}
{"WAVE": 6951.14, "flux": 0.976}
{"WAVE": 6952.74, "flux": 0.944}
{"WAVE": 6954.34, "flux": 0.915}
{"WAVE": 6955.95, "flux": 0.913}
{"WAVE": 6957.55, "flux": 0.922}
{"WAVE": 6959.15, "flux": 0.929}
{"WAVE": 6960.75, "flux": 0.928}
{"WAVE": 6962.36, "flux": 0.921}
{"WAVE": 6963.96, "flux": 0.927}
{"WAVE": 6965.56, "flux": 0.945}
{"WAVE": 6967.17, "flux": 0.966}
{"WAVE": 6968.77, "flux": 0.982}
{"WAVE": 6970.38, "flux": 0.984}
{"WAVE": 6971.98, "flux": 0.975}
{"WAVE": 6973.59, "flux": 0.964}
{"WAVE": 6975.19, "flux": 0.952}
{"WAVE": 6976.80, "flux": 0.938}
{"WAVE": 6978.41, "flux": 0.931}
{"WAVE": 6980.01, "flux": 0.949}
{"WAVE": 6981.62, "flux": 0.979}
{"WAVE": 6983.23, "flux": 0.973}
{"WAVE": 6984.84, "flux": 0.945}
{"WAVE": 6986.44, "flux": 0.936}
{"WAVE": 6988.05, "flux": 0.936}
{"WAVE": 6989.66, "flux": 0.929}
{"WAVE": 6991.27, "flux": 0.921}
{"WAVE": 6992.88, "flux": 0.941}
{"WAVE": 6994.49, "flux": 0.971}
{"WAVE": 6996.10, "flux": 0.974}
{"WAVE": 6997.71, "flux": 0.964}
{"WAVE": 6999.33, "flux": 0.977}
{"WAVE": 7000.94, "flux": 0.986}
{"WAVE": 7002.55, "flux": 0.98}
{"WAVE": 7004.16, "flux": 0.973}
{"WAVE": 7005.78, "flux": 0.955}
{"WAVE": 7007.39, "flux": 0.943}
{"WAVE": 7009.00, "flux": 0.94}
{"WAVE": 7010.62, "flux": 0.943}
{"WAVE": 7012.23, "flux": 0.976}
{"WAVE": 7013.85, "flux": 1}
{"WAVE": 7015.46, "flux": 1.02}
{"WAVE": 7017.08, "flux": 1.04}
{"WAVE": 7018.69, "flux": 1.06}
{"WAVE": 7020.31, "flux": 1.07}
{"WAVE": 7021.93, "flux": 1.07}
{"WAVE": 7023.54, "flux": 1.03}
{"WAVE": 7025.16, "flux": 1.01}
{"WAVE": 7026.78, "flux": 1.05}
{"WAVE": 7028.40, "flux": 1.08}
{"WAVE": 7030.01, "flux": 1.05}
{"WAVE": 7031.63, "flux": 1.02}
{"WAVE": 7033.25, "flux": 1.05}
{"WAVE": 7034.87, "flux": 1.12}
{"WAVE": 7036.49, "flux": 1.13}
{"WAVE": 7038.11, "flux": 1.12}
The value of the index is 0.30 mag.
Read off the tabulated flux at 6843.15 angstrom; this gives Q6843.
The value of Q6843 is 0.679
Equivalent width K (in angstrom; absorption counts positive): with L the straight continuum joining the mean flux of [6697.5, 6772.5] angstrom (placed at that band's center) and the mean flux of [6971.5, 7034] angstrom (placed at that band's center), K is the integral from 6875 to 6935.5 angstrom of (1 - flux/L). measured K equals 8.5 angstrom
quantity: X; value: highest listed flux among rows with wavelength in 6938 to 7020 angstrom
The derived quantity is 1.06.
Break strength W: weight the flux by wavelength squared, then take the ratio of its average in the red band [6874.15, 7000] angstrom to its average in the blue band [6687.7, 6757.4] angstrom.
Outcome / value 1.4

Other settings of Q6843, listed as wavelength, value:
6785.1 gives 0.573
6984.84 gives 0.945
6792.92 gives 0.602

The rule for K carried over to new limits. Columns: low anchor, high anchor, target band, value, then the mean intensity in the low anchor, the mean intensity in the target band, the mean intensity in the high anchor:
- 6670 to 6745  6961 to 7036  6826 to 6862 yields 7.7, 0.648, 0.634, 0.984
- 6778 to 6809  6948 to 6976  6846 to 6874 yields 4.6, 0.605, 0.619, 0.948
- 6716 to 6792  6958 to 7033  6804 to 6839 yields 4.5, 0.614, 0.624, 0.977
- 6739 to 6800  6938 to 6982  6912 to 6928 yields 2.5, 0.62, 0.731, 0.932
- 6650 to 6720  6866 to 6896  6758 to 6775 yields 0.9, 0.678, 0.641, 0.68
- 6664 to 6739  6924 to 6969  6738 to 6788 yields 6.2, 0.653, 0.623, 0.89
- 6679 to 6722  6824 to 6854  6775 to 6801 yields 1.4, 0.643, 0.611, 0.644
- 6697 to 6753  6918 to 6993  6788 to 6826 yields 5.7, 0.627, 0.614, 0.894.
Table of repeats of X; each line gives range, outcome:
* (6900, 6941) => 0.867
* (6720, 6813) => 0.671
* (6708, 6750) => 0.672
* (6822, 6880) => 0.756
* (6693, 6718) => 0.694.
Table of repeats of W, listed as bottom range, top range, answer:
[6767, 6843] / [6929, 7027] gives 1.59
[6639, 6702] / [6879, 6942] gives 1.13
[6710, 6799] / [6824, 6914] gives 1.13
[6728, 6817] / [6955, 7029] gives 1.68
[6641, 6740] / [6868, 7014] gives 1.35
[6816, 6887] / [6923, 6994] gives 1.46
